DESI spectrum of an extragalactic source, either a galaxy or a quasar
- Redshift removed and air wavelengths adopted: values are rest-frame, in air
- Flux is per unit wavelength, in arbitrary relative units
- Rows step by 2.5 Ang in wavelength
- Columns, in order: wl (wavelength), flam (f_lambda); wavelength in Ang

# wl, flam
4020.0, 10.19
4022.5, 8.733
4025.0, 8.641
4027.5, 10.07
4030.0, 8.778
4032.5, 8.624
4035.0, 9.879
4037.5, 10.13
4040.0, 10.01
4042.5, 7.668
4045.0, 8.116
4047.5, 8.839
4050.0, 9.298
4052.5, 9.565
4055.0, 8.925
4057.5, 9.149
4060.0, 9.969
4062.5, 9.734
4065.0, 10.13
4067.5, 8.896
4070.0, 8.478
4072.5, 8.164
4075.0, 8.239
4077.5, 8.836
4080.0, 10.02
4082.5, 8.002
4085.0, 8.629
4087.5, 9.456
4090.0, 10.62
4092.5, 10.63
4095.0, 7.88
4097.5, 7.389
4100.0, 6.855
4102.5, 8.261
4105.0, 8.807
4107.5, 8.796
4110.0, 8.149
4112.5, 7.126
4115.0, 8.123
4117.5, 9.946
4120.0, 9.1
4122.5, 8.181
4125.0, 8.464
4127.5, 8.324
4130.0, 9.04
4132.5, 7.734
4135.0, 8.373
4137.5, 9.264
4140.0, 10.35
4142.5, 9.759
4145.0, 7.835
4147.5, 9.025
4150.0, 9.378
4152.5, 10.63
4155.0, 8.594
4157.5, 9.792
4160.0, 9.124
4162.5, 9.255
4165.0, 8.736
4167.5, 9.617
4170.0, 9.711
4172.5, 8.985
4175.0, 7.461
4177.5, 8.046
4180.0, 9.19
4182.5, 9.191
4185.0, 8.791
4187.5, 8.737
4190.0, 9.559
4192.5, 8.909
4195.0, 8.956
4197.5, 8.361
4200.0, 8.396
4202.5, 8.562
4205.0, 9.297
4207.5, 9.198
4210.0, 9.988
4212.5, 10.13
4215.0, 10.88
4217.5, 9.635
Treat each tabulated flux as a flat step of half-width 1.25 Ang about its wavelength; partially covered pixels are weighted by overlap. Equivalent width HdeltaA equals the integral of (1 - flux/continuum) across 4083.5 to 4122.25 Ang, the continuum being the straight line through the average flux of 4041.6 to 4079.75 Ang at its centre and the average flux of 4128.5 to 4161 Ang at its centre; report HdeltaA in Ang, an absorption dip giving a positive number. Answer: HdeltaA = 1.80 Ang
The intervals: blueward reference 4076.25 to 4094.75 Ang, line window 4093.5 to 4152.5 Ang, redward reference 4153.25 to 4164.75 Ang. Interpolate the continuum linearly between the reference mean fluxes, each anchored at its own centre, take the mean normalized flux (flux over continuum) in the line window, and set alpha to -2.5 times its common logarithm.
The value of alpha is 0.09 mag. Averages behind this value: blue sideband 9.37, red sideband 9.21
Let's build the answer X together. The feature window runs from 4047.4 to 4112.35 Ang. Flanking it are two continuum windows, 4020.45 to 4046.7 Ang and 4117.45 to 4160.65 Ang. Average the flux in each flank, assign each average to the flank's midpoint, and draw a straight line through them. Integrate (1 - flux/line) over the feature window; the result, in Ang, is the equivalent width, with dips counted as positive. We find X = 1.3 Ang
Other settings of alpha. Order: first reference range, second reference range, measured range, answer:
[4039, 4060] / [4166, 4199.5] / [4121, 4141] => 0.03 mag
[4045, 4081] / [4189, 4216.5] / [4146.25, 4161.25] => -0.02 mag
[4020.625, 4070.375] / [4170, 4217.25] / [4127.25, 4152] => 0.02 mag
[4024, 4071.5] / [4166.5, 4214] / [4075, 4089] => 0.02 mag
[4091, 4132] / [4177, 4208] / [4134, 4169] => -0.08 mag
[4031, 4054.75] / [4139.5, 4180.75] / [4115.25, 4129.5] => 0.04 mag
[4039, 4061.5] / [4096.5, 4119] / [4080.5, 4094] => -0.12 mag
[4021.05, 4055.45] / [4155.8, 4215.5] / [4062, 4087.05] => 0.02 mag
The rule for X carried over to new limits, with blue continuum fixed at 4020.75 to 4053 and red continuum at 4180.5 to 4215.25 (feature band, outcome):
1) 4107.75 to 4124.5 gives 1.2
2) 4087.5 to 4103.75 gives 0.8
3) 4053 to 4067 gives -0.7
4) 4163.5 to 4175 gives 0.1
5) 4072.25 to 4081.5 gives 0.3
